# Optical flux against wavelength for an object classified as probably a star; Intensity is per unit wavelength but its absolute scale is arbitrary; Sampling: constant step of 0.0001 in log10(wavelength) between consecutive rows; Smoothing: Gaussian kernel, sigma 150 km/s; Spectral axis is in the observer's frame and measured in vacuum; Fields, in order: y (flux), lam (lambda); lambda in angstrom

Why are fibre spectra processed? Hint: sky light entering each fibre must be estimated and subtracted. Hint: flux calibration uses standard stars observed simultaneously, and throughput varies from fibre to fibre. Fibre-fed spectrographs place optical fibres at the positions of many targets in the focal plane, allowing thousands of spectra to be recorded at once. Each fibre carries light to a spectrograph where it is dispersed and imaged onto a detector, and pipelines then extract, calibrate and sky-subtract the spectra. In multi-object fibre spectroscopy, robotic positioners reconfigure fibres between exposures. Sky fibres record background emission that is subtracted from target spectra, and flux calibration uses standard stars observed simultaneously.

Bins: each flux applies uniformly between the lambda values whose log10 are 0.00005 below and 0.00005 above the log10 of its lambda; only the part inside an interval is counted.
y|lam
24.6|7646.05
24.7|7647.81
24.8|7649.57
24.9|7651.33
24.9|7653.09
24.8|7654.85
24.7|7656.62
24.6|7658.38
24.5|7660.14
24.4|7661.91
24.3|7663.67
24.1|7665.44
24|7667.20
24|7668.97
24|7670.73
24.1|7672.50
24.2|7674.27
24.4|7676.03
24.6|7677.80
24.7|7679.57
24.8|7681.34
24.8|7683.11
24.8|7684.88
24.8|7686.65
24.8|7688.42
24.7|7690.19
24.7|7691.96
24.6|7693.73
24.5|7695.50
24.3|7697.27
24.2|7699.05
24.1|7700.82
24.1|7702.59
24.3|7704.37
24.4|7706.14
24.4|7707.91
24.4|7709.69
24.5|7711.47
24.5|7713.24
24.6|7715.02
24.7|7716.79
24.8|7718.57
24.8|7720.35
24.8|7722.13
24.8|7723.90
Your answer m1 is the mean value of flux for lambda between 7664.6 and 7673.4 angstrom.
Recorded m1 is 24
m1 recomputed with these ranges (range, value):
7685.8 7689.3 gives 24.8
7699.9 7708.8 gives 24.3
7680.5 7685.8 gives 24.8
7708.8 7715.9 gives 24.5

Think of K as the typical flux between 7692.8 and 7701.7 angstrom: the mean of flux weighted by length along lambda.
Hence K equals 24.3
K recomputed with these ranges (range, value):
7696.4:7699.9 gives 24.2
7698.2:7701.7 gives 24.2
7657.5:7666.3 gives 24.4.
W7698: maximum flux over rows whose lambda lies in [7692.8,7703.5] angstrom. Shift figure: 24.6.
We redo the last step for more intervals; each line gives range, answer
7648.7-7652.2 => 24.9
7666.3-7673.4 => 24.1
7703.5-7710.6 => 24.4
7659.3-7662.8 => 24.5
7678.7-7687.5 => 24.8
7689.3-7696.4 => 24.7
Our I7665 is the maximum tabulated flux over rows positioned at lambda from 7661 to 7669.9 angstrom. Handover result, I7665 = 24.4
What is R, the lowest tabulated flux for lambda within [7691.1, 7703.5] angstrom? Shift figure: 24.1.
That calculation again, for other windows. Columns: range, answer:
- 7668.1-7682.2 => 24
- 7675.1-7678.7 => 24.4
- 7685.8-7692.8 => 24.7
